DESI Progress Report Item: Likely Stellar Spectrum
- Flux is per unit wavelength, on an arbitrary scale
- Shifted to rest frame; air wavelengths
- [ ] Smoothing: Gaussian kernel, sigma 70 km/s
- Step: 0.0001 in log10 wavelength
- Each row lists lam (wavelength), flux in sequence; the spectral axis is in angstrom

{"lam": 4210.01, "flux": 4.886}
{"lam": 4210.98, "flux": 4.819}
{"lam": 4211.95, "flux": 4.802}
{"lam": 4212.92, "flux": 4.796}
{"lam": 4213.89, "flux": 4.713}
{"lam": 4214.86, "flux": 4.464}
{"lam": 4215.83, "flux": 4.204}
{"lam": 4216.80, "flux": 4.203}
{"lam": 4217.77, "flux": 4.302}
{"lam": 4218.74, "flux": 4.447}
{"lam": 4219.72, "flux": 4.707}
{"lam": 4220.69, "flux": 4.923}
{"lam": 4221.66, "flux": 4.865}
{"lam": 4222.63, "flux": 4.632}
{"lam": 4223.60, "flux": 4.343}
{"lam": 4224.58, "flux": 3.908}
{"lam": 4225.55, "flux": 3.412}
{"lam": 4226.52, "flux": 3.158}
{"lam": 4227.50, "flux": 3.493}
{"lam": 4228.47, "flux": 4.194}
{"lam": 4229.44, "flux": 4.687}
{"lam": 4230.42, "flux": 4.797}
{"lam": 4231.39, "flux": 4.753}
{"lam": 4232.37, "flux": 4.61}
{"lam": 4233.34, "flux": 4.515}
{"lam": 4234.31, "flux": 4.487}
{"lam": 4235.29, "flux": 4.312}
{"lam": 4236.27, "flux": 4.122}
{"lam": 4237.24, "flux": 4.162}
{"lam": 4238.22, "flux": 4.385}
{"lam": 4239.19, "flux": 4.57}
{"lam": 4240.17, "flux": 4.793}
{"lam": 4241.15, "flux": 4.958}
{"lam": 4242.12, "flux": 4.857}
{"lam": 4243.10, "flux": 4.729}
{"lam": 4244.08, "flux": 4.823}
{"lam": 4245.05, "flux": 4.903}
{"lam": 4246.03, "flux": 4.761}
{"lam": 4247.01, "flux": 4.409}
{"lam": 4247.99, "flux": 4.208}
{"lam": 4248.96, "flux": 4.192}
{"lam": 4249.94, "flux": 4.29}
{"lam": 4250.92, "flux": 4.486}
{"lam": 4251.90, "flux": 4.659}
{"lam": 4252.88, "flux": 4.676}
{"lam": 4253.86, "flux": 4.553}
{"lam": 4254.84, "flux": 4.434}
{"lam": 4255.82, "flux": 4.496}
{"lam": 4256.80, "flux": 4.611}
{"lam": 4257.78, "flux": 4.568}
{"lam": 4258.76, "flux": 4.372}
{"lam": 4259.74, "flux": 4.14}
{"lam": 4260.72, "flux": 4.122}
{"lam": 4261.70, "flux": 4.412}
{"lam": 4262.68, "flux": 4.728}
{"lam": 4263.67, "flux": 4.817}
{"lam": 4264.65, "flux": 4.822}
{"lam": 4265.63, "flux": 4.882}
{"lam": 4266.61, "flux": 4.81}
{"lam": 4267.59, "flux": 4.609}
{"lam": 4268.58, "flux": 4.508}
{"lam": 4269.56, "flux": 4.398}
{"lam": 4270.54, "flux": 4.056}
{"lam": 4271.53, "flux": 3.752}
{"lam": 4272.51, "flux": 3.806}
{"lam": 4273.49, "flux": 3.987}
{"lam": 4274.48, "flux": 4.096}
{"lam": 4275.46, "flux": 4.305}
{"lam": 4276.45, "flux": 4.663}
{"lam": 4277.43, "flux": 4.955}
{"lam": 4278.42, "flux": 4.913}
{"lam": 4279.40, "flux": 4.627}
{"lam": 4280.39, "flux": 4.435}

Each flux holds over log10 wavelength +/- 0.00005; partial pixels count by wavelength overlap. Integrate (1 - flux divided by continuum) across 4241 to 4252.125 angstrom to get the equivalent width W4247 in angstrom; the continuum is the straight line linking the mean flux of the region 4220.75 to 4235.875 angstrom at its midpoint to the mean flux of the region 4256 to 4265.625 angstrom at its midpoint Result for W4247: -0.4 angstrom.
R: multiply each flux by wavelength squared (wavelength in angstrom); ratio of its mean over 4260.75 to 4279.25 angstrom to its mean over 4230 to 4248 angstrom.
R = 1.0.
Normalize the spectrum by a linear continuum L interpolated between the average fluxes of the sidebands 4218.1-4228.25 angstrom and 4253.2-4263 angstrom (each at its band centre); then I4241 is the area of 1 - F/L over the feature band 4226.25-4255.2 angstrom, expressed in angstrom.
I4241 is -1.1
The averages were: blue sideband 4.19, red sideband 4.44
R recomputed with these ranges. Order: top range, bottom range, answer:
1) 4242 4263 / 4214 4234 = 1.05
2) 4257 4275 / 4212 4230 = 1.04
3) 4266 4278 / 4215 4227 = 1.04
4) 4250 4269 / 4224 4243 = 1.06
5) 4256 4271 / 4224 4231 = 1.16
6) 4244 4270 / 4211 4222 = 1.01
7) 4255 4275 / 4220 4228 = 1.09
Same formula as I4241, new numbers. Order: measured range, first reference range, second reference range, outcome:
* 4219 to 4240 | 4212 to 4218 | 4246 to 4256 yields 0.6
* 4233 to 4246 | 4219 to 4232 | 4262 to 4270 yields -0.5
